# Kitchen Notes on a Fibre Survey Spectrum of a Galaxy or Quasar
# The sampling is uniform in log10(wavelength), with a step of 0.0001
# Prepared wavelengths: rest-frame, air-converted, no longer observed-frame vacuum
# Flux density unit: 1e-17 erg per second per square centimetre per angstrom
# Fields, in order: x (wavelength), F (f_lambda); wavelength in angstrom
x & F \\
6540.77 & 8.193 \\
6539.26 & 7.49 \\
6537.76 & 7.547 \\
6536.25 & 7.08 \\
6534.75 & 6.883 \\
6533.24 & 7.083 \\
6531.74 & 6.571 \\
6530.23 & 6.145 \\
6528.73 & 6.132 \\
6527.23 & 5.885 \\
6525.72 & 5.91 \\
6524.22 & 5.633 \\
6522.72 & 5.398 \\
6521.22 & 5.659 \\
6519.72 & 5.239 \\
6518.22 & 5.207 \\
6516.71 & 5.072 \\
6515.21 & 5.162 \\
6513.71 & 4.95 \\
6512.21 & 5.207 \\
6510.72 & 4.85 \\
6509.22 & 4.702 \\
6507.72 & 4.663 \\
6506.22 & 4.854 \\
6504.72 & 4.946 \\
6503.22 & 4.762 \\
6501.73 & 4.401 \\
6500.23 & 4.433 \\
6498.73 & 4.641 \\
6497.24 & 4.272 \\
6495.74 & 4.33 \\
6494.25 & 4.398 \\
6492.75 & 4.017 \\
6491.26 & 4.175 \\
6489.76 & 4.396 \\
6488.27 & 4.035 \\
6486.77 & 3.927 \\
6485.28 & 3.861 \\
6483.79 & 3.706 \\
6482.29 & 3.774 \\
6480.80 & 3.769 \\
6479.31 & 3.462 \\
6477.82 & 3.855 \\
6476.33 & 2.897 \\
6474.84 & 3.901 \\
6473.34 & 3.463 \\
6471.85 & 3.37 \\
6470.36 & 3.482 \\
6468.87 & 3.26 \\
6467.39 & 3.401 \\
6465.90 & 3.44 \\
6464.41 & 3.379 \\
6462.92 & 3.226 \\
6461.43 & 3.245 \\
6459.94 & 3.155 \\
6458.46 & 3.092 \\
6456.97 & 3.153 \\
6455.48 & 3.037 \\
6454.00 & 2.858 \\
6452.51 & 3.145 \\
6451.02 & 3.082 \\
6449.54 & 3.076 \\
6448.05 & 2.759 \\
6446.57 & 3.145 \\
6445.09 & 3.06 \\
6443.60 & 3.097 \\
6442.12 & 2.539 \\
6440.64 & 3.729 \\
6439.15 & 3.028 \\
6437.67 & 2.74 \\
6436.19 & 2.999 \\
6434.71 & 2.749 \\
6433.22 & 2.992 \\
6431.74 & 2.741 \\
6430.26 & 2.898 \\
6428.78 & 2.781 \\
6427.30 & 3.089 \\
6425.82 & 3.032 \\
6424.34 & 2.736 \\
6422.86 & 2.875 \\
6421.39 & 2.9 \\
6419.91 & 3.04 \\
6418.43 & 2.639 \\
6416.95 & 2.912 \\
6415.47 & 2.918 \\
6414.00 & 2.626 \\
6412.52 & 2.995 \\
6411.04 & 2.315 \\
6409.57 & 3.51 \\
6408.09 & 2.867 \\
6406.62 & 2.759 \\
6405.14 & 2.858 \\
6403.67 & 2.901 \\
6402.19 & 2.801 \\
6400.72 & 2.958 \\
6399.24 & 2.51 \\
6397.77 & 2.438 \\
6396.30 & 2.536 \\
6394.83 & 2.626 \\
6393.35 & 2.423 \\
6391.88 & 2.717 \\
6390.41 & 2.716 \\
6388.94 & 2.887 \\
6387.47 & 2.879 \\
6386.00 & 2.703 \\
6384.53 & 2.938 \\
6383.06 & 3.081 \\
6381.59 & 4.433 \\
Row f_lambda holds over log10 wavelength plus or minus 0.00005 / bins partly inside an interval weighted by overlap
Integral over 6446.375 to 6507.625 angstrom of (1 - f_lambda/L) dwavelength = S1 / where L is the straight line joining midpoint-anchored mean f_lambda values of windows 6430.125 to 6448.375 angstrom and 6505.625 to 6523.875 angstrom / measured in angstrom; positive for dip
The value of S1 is 5.0 angstrom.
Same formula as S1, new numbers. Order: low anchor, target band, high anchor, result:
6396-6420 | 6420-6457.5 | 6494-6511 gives 4.5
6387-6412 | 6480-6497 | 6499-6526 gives 1.9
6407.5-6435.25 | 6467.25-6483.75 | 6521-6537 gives 3.8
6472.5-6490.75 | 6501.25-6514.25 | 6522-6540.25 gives 1.0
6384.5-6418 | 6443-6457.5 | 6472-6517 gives 2.1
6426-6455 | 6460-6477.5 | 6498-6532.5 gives 2.1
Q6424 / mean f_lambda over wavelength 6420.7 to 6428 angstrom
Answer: 2.93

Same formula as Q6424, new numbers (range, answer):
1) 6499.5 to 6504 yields 4.54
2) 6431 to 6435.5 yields 2.83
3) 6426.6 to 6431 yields 2.92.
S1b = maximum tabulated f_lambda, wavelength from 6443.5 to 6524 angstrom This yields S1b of 5.659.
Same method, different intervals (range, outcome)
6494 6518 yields 5.207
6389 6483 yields 3.901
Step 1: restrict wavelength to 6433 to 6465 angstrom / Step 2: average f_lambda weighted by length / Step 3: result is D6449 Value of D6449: 3.06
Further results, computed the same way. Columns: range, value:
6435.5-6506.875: 3.6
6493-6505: 4.49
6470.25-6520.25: 4.31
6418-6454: 2.95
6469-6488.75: 3.64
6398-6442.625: 2.88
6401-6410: 2.93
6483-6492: 4.01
